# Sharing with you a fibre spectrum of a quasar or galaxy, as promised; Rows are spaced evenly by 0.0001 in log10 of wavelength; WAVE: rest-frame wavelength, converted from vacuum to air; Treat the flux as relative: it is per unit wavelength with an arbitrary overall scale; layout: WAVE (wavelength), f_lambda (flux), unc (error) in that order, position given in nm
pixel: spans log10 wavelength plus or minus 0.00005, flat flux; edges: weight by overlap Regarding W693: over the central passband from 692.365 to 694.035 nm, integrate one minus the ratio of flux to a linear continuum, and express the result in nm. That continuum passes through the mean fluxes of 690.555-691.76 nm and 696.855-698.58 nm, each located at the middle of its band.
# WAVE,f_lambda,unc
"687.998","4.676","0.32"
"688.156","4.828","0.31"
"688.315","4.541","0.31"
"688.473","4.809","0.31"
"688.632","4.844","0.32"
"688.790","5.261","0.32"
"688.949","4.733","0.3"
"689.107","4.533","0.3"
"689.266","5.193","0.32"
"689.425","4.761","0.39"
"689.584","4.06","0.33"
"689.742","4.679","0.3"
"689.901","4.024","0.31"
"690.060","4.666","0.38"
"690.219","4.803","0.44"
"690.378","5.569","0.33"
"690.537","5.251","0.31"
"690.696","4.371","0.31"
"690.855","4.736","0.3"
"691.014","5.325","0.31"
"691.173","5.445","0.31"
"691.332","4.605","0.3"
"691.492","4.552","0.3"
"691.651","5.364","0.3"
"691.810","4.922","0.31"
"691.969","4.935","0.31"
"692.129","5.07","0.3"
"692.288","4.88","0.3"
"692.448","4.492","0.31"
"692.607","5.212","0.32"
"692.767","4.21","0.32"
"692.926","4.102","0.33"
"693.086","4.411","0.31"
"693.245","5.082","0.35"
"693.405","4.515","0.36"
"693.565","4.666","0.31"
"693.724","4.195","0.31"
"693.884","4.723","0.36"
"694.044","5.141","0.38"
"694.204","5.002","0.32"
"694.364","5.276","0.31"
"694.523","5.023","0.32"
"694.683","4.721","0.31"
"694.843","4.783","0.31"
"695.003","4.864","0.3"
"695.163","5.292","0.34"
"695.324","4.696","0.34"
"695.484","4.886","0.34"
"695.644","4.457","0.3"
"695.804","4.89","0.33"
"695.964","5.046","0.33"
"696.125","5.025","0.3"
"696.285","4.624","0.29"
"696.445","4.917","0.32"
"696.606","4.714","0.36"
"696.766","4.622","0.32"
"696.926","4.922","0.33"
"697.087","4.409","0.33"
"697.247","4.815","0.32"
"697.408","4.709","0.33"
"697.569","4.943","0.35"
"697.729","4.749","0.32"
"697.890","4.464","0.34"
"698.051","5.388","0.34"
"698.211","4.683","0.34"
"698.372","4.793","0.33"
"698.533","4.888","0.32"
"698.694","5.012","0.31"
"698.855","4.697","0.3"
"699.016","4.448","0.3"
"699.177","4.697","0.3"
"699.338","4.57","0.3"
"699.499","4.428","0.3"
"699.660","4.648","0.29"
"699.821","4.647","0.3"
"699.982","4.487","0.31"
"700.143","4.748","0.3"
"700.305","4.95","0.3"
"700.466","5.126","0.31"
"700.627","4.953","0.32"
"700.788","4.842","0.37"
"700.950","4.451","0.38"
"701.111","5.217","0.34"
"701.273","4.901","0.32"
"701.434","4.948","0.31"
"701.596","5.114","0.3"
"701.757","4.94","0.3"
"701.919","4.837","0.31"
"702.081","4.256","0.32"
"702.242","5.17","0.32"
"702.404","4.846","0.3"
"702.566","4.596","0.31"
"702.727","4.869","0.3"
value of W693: 0.10 nm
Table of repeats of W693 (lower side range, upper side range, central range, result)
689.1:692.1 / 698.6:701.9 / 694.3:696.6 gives -0.03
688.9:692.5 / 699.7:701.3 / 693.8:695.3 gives -0.04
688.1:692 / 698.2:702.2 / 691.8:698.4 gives 0.02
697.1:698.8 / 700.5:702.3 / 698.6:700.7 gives 0.06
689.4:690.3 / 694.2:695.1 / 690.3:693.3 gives -0.13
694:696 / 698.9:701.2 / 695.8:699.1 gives 0.02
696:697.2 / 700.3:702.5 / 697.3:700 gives 0.05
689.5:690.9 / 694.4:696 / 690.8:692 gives -0.07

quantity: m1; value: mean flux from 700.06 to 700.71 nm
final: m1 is 4.94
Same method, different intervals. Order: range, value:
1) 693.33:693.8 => 4.46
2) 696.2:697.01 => 4.76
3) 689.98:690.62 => 5.07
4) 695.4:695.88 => 4.75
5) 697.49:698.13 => 4.89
